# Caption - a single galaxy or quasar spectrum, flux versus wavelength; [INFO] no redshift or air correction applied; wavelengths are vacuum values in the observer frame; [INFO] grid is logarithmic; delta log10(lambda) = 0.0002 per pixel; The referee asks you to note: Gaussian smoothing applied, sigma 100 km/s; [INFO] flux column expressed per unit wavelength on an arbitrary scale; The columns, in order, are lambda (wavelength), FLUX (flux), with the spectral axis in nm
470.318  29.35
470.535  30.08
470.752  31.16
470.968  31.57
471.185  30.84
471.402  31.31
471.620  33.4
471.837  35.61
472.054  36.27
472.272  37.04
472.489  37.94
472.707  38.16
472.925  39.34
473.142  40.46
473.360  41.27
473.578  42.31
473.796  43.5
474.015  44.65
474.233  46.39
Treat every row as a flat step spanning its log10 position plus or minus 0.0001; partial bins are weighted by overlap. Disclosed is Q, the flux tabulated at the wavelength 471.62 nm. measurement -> 33.4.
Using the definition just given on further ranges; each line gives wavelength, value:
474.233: 46.39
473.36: 41.27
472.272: 37.04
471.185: 30.84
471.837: 35.61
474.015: 44.65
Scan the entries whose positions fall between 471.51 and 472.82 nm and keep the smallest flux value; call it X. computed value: 33.4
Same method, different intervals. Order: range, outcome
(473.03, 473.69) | 40.46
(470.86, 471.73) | 30.84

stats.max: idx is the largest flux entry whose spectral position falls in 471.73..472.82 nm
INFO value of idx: 38.16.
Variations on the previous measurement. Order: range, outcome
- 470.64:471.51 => 31.57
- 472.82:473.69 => 42.31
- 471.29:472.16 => 36.27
